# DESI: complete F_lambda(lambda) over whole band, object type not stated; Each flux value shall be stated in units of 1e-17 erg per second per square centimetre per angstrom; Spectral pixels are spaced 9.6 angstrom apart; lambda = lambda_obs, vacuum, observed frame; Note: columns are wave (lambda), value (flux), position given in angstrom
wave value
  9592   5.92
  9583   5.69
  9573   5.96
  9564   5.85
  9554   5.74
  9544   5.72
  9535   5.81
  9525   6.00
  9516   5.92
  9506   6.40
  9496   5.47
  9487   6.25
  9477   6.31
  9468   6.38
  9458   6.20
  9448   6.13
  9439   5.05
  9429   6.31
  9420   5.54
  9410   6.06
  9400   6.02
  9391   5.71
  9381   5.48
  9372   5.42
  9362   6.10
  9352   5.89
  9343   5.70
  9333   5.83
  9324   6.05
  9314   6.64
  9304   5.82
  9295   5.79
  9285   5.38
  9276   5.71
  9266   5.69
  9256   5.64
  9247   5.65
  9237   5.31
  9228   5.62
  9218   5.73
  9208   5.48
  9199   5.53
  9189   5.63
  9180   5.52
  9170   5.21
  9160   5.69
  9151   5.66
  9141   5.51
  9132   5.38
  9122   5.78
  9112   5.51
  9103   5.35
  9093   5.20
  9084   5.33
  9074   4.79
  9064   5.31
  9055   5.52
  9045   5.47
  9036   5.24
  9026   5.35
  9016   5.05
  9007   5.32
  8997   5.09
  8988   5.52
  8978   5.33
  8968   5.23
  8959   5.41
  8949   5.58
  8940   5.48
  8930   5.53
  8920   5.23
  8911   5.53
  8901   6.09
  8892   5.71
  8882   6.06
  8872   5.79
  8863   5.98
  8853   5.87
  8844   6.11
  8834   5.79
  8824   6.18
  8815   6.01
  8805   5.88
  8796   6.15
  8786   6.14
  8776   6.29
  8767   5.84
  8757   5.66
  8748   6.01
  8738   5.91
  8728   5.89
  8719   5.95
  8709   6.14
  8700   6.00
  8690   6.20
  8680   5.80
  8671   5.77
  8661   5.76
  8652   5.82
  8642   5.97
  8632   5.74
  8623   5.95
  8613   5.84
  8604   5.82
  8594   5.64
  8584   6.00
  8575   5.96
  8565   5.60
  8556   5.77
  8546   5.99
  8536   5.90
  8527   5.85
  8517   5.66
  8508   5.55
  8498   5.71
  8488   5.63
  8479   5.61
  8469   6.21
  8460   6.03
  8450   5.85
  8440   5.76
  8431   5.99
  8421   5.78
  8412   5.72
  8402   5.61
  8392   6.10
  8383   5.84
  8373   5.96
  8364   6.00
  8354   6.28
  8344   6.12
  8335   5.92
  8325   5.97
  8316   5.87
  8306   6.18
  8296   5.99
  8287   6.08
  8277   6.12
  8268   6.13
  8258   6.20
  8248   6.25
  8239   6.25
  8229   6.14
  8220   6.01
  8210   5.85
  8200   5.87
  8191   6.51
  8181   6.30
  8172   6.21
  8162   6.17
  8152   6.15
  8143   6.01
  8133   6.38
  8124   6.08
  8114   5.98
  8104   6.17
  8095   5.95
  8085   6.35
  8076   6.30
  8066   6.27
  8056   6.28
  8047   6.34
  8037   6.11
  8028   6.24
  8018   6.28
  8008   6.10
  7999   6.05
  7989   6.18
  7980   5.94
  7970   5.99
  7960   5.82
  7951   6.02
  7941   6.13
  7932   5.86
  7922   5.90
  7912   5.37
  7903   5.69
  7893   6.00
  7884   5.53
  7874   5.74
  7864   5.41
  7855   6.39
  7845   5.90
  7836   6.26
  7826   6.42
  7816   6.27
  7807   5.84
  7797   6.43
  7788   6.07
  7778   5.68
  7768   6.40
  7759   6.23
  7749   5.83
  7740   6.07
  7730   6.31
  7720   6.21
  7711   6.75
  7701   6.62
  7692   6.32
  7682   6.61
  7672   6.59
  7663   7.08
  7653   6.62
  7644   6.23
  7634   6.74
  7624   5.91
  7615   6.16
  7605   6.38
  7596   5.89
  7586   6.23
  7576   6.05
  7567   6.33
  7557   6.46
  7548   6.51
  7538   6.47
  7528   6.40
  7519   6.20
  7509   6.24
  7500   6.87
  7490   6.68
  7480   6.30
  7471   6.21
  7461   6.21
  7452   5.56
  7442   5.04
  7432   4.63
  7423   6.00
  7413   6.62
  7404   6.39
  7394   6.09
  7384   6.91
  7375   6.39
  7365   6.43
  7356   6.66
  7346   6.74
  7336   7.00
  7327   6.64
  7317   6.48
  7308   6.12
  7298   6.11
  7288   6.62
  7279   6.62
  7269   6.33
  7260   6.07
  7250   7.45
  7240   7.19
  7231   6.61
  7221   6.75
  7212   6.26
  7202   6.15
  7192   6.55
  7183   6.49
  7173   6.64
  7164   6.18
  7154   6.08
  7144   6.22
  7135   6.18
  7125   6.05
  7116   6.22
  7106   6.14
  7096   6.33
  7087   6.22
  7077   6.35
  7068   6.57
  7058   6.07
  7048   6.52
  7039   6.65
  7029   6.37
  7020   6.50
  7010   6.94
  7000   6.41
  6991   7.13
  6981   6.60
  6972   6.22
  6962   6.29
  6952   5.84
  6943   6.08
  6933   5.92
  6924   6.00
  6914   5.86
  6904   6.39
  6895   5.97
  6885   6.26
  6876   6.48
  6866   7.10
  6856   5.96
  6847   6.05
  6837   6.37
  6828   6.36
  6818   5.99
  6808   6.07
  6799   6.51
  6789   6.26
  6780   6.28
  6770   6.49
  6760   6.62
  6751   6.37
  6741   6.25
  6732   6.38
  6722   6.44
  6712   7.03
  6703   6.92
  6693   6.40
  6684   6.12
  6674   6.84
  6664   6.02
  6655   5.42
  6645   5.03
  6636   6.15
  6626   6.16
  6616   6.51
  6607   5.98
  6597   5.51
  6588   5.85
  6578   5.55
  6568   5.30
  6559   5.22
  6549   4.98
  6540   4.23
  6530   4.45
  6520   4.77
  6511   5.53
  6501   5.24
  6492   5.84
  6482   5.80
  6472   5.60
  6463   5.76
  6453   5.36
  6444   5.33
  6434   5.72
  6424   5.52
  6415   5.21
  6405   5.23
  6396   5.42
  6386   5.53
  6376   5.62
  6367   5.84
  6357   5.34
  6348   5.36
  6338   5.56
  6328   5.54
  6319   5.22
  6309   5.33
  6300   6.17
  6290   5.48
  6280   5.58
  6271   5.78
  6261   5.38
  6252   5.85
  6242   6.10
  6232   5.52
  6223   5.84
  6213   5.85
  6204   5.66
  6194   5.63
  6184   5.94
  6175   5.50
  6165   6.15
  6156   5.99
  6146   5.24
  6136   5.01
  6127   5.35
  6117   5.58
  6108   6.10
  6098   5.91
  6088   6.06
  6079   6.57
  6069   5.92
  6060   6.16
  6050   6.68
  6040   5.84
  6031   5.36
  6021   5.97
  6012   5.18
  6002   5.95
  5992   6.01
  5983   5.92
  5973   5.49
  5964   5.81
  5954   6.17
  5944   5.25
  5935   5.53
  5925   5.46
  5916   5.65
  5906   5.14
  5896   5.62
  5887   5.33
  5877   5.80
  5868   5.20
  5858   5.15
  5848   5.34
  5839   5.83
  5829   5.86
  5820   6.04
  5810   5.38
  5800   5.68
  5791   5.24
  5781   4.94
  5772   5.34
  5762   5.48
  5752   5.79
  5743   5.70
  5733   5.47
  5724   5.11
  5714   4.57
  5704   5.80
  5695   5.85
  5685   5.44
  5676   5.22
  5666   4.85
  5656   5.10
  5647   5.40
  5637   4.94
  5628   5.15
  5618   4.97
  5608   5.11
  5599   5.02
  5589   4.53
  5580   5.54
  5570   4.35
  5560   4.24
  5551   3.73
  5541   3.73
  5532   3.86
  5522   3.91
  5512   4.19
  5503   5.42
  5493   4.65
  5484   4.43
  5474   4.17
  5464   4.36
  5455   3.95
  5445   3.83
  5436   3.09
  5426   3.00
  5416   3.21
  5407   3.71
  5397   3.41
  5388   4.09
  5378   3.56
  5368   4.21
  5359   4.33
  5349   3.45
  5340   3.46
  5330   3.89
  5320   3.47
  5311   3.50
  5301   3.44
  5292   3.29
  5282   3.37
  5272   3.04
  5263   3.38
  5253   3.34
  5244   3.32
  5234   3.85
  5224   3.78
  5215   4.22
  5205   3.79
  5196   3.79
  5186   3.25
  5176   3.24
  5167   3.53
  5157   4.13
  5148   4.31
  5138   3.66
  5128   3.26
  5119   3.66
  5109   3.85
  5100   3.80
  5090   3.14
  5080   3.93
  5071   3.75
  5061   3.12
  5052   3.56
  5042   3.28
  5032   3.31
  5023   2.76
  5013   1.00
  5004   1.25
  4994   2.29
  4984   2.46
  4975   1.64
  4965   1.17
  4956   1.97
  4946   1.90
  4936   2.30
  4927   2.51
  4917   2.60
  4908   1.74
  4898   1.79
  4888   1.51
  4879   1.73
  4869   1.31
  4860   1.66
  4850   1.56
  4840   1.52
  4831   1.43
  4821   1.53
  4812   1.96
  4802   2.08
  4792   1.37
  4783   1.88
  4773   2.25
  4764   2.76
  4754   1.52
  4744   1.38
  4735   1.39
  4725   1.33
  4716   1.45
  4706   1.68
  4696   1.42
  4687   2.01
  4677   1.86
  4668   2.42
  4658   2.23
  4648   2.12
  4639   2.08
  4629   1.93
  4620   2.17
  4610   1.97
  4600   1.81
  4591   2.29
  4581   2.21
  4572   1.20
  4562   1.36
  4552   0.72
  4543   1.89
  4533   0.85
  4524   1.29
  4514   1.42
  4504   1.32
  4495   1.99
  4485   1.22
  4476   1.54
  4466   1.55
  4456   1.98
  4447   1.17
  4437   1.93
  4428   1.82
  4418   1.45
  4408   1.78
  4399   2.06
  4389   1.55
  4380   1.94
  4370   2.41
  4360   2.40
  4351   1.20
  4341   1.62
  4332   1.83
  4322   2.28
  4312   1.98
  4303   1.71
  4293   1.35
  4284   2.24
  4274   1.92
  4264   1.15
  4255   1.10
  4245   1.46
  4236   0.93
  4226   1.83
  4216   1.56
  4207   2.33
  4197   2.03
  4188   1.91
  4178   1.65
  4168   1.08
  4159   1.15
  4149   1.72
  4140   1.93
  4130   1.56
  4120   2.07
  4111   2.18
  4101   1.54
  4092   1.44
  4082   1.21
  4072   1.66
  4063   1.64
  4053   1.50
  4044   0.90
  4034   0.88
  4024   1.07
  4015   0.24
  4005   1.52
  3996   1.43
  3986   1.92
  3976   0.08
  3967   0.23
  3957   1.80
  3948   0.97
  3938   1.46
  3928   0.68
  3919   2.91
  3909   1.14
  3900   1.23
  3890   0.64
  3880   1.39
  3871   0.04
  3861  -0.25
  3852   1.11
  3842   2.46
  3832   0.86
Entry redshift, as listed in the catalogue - 0.262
